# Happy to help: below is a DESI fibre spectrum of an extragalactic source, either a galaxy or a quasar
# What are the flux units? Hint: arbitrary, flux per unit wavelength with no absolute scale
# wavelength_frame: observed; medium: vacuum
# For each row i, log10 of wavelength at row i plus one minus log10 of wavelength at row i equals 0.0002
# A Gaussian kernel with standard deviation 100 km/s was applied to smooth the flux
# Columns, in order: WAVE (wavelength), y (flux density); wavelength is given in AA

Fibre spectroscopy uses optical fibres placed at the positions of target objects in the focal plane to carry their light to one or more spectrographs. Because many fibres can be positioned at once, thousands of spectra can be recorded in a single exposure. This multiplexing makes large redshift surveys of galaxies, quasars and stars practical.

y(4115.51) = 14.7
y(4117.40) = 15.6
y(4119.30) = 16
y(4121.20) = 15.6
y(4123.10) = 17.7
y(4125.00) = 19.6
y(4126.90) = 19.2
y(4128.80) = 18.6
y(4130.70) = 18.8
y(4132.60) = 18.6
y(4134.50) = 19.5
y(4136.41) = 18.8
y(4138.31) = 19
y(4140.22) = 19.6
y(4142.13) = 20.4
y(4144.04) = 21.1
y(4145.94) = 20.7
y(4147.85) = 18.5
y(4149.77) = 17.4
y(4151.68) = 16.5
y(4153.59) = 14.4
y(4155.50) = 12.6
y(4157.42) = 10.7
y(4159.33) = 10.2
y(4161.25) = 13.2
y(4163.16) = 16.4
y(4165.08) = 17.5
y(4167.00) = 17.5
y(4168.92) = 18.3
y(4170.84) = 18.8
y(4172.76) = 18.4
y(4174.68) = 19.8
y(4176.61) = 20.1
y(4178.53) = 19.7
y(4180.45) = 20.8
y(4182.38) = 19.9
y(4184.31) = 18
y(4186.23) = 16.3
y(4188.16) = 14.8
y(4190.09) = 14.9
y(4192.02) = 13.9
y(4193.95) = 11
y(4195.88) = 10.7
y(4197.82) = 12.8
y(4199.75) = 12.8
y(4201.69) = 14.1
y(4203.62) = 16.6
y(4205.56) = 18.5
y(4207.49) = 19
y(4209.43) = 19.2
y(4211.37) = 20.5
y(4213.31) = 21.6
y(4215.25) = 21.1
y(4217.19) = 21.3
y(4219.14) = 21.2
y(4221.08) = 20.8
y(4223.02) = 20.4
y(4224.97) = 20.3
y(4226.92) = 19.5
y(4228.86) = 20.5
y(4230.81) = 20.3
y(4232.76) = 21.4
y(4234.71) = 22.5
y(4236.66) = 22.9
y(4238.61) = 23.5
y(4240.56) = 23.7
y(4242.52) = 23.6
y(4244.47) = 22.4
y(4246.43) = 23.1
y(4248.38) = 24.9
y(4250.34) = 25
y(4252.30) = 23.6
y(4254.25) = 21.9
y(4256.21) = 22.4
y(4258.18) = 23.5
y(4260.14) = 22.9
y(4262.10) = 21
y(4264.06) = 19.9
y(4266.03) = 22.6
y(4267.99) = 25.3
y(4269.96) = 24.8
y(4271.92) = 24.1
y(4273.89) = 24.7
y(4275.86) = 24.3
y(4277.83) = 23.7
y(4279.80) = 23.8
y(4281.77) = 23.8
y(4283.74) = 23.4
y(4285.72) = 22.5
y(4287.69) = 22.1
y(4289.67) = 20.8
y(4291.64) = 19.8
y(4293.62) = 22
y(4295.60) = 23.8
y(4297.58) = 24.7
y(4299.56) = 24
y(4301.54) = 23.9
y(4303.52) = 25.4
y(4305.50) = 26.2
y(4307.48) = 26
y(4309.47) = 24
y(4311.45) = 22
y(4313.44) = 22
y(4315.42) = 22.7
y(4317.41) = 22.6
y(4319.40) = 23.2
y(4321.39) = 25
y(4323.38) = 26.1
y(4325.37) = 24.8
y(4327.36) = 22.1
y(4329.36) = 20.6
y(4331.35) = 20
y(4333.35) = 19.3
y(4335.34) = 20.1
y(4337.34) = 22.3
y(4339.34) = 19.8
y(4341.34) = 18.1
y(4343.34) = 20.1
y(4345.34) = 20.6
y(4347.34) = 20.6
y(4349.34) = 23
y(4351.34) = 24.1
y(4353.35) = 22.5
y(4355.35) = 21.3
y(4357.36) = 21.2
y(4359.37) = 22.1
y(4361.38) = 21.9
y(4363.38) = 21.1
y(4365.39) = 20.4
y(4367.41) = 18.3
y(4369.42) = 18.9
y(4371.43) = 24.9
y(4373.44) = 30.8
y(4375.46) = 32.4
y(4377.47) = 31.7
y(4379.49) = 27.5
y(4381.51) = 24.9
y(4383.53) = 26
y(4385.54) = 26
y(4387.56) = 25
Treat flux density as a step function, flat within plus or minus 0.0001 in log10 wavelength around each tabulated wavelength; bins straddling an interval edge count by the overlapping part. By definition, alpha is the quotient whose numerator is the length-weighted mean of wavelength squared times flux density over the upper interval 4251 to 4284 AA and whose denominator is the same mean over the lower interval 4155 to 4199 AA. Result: 1.5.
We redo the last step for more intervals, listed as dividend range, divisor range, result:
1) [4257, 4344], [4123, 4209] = 1.43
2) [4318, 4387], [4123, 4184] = 1.41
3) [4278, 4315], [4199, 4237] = 1.23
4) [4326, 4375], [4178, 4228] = 1.31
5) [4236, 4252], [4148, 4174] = 1.57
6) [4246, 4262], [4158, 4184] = 1.37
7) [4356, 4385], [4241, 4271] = 1.11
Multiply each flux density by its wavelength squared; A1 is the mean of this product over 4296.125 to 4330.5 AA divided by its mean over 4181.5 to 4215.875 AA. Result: 1.53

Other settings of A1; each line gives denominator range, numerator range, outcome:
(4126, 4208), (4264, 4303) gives 1.46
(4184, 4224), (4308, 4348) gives 1.35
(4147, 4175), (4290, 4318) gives 1.58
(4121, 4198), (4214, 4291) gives 1.38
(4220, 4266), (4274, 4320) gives 1.08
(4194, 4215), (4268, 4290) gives 1.48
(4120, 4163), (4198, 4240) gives 1.19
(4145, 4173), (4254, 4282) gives 1.53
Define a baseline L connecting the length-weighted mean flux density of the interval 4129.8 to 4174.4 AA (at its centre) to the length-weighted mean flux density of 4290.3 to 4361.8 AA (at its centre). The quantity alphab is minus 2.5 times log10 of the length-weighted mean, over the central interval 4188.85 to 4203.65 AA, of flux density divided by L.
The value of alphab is 0.37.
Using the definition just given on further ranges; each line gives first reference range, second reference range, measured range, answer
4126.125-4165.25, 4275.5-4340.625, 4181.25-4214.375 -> 0.18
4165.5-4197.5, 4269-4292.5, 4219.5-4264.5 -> -0.07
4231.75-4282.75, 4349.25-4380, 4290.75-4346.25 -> 0.05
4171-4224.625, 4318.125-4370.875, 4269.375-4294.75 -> -0.16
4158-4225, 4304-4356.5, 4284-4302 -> -0.08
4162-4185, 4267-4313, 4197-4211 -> 0.22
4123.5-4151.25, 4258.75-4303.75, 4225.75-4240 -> 0.01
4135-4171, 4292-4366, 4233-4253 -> -0.19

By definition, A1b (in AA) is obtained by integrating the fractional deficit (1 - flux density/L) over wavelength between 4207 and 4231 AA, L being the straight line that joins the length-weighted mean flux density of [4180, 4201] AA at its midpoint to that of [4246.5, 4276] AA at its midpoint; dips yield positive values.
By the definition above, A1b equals -2.9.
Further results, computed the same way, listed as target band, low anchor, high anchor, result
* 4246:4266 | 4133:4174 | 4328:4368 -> -3.8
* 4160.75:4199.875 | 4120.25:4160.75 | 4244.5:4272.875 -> 5.6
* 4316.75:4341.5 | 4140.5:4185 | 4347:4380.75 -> 0.8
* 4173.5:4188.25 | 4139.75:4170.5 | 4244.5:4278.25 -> -0.6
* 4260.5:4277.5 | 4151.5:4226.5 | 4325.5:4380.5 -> -3.1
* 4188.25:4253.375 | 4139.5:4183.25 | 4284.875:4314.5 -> 1.7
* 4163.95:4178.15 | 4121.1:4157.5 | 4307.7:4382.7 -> 0.1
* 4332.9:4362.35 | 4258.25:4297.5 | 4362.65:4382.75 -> 4.1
